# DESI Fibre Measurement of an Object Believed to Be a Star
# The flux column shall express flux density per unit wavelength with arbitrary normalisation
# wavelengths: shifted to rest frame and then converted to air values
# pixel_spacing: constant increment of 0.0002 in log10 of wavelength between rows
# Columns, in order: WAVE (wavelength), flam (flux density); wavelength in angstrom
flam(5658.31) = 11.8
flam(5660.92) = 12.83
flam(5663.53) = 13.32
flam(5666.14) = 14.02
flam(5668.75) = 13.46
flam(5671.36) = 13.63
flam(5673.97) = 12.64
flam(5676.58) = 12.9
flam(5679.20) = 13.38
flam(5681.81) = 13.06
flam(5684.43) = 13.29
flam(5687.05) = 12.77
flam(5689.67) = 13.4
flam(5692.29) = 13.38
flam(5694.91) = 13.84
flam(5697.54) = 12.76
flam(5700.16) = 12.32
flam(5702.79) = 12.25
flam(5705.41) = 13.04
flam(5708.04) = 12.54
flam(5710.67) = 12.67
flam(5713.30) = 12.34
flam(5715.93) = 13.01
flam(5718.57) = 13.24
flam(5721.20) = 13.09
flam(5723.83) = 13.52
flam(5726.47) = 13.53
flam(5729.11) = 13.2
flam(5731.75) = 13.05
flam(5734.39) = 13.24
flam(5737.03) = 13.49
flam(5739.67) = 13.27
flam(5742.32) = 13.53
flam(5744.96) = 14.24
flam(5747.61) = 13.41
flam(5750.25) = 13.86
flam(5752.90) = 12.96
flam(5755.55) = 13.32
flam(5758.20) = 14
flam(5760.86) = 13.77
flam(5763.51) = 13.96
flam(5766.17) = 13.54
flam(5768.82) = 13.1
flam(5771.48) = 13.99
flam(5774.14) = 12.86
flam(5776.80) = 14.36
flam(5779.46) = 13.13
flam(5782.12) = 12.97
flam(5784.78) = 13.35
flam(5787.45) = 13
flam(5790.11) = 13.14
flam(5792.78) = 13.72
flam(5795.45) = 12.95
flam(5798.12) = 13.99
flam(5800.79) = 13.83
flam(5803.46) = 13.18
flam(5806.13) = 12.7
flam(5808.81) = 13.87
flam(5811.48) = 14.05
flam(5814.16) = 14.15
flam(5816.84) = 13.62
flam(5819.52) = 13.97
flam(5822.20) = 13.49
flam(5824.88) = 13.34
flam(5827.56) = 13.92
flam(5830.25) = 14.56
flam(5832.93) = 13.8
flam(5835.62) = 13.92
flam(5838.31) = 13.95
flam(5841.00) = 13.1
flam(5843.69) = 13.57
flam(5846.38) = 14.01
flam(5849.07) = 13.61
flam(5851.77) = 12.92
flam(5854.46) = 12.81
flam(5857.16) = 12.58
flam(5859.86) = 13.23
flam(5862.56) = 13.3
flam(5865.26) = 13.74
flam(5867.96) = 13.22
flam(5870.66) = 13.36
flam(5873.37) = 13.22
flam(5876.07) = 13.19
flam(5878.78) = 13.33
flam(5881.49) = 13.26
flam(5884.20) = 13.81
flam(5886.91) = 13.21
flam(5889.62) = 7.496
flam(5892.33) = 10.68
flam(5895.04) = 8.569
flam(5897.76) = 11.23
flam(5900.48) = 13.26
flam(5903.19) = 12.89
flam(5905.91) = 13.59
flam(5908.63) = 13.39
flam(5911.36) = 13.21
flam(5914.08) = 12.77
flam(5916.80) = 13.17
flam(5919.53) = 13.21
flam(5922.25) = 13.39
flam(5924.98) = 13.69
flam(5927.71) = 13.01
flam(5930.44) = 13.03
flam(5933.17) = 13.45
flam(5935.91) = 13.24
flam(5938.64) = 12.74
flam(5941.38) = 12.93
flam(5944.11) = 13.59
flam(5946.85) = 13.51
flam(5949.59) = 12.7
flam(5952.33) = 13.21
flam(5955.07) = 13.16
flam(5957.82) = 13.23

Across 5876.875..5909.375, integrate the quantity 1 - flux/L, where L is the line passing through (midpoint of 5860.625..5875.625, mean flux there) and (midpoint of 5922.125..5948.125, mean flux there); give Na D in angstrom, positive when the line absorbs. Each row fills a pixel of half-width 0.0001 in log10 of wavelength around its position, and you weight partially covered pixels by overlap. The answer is 3.1 angstrom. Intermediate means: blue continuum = 13.4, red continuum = 13.2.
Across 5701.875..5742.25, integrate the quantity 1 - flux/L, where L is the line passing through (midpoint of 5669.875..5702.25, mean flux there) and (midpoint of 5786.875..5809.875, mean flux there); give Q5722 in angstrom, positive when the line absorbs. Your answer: 0.40 angstrom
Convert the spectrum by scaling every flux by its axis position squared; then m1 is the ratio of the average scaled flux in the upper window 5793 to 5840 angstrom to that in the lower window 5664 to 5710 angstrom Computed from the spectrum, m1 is 1.10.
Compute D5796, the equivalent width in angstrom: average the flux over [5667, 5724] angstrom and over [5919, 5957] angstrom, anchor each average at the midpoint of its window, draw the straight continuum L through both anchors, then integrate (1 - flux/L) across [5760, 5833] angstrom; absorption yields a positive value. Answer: -2.7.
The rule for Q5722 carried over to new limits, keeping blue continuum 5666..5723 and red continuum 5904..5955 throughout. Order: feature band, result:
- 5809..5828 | -0.96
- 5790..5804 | -0.43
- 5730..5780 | -1.75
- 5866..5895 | 1.86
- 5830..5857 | -0.82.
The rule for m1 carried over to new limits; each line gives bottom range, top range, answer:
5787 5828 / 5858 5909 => 0.95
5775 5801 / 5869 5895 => 0.94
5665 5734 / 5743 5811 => 1.06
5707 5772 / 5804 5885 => 1.05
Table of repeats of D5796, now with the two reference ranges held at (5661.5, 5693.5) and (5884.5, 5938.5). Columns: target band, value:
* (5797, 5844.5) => -3.5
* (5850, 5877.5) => -1.1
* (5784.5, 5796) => -0.3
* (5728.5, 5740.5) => -0.2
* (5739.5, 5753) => -0.6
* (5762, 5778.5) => -0.9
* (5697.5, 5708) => 0.5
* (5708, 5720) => 0.3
